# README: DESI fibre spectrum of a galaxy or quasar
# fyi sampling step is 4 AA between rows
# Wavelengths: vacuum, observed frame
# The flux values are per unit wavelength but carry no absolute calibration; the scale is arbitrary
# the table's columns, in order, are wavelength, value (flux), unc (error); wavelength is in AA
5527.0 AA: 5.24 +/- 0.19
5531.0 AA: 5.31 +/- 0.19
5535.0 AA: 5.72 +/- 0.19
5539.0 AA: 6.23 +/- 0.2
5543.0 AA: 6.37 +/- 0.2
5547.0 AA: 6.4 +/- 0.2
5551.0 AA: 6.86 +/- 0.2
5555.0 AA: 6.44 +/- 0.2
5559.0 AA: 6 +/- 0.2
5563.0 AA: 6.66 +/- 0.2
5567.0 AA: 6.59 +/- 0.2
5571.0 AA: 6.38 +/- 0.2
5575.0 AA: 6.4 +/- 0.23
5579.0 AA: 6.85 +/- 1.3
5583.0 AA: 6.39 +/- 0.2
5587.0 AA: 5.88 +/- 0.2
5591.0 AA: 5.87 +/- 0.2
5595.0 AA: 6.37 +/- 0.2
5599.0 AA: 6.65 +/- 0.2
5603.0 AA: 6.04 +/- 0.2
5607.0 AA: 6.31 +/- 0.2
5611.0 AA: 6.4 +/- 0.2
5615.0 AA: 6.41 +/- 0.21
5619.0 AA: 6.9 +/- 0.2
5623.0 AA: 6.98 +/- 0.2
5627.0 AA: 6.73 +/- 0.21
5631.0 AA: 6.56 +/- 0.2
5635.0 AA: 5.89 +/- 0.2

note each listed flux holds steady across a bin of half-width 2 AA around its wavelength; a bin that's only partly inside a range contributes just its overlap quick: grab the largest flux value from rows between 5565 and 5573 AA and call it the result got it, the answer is 6.59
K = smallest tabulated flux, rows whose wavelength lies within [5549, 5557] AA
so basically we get 6.44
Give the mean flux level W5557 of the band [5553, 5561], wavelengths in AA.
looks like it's 6.22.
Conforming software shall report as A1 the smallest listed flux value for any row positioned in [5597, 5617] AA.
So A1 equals 6.04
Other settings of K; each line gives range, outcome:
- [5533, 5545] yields 5.72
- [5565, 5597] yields 5.87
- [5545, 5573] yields 6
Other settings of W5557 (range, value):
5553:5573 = 6.41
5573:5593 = 6.28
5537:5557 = 6.46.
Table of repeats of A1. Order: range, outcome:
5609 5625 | 6.4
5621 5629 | 6.73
